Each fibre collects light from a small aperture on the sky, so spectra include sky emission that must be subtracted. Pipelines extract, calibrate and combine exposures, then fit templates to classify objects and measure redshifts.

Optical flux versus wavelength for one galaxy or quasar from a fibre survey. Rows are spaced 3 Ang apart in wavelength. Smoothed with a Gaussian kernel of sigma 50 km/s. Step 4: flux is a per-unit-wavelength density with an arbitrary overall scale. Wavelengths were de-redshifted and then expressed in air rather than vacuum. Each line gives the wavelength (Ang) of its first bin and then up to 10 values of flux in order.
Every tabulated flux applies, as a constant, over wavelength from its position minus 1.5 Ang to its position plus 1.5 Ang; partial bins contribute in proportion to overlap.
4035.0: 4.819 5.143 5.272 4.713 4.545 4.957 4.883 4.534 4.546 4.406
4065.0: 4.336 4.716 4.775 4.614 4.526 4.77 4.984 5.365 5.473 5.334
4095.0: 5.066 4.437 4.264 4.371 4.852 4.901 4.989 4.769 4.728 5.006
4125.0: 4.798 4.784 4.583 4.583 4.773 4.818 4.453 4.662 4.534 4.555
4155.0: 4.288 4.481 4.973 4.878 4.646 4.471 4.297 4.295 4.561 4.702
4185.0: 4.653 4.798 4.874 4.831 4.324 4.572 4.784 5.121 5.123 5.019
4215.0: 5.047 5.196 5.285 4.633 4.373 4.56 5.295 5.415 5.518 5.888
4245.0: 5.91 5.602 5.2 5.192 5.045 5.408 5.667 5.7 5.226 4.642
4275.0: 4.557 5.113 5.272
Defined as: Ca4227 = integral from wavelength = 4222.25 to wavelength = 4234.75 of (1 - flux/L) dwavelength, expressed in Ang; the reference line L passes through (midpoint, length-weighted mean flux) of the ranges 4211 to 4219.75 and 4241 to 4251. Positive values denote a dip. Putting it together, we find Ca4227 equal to 1.4 Ang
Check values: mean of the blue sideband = 5.1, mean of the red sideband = 5.71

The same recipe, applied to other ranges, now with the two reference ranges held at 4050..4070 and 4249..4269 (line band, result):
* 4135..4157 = 1.6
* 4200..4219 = 0.6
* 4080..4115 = -1.2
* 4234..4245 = -0.7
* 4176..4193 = 1.3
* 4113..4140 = 0.5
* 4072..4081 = 0.1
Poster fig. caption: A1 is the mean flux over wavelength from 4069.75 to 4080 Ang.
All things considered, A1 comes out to 4.65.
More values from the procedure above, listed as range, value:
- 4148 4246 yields 4.84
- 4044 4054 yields 4.78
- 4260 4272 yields 5.4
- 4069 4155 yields 4.77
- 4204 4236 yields 4.98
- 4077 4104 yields 4.9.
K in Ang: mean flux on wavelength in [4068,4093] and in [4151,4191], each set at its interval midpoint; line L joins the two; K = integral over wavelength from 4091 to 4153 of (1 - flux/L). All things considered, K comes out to 0.9 Ang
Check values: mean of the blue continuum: 4.96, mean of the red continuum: 4.6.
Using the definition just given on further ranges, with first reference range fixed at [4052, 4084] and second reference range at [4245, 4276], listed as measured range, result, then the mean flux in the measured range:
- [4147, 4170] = 1.5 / 4.61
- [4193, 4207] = 1.0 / 4.71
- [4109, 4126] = -0.2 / 4.87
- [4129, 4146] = 0.8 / 4.65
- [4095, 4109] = 0.6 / 4.56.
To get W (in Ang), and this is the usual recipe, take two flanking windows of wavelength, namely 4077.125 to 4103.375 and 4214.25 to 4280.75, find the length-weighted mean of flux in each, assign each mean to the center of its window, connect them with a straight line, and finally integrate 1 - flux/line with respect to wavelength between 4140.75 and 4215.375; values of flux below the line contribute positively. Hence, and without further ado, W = 5.98 Ang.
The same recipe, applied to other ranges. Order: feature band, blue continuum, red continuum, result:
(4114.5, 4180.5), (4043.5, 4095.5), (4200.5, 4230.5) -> 3.12 Ang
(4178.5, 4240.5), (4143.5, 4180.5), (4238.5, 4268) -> 1.88 Ang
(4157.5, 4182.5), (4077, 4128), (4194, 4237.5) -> 1.55 Ang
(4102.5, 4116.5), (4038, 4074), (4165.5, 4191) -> -0.38 Ang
